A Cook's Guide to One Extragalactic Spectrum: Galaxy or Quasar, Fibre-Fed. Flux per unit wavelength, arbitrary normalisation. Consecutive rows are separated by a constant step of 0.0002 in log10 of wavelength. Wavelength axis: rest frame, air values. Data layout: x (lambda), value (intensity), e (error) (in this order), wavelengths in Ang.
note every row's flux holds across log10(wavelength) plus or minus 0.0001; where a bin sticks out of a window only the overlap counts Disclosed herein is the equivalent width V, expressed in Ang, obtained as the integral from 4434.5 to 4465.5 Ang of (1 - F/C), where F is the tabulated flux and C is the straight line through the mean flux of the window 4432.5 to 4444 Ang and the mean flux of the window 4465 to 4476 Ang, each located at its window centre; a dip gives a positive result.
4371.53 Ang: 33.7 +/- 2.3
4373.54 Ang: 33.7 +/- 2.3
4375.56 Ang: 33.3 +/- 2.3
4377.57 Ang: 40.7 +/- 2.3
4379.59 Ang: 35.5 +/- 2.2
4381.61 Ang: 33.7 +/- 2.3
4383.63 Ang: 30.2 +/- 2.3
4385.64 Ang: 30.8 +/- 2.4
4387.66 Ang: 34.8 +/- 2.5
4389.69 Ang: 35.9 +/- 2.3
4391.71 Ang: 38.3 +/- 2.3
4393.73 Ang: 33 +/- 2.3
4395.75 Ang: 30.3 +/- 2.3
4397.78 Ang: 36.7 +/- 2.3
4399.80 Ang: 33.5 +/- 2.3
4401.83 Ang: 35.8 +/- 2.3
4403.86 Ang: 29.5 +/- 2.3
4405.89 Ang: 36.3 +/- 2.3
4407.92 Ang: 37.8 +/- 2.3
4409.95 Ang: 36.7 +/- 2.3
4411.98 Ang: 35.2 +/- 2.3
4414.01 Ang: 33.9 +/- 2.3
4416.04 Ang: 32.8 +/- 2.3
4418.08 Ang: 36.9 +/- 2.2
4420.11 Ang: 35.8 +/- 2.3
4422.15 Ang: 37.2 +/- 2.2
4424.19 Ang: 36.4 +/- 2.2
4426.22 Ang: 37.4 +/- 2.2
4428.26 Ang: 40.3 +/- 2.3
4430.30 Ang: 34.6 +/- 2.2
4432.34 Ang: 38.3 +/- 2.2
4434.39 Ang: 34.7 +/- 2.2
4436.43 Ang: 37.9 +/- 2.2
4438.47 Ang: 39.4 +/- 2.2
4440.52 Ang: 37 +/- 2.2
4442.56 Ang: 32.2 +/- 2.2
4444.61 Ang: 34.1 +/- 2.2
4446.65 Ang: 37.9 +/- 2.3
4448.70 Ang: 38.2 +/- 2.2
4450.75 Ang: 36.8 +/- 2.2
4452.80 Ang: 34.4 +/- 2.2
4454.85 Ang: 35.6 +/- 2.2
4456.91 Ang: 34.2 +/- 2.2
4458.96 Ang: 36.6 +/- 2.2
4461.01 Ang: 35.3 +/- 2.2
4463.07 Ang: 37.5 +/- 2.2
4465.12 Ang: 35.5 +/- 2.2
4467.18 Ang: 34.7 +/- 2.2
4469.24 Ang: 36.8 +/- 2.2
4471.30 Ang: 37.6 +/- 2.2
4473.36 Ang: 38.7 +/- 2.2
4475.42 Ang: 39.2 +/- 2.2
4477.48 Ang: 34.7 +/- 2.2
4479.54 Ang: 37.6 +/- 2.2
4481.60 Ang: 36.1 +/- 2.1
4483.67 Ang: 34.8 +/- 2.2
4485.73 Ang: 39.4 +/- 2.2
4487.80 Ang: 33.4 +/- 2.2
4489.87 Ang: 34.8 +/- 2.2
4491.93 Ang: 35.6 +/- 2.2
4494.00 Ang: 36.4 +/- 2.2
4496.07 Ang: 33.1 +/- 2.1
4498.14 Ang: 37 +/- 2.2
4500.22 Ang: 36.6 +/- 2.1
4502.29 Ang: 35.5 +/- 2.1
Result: 0.4 Ang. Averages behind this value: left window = 36.3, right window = 37.1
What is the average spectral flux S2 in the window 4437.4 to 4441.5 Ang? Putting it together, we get 38.2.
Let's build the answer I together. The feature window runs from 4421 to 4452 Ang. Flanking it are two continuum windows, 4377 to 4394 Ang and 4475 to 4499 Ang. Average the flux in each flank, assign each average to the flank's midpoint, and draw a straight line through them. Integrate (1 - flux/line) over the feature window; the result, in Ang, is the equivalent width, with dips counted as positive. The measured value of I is -1.31 Ang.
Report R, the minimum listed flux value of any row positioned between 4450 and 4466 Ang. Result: 34.2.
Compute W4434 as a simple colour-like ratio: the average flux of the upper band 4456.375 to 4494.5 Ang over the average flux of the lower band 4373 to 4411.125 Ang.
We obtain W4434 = 1.05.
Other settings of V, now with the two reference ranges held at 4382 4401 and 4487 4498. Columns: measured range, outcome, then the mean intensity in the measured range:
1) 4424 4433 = -0.87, 37.5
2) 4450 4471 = -0.77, 35.8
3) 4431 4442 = -0.93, 37.1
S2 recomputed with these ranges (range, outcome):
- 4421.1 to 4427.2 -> 37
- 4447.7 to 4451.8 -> 37.5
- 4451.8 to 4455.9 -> 34.9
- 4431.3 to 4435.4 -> 36.4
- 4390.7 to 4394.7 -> 35.7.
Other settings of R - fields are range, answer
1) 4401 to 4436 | 29.5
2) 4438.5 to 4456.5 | 32.2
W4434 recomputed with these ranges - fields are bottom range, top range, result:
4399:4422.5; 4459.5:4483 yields 1.05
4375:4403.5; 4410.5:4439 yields 1.06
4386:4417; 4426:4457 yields 1.05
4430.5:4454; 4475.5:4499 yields 0.99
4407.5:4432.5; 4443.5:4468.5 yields 0.99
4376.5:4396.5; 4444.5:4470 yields 1.05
